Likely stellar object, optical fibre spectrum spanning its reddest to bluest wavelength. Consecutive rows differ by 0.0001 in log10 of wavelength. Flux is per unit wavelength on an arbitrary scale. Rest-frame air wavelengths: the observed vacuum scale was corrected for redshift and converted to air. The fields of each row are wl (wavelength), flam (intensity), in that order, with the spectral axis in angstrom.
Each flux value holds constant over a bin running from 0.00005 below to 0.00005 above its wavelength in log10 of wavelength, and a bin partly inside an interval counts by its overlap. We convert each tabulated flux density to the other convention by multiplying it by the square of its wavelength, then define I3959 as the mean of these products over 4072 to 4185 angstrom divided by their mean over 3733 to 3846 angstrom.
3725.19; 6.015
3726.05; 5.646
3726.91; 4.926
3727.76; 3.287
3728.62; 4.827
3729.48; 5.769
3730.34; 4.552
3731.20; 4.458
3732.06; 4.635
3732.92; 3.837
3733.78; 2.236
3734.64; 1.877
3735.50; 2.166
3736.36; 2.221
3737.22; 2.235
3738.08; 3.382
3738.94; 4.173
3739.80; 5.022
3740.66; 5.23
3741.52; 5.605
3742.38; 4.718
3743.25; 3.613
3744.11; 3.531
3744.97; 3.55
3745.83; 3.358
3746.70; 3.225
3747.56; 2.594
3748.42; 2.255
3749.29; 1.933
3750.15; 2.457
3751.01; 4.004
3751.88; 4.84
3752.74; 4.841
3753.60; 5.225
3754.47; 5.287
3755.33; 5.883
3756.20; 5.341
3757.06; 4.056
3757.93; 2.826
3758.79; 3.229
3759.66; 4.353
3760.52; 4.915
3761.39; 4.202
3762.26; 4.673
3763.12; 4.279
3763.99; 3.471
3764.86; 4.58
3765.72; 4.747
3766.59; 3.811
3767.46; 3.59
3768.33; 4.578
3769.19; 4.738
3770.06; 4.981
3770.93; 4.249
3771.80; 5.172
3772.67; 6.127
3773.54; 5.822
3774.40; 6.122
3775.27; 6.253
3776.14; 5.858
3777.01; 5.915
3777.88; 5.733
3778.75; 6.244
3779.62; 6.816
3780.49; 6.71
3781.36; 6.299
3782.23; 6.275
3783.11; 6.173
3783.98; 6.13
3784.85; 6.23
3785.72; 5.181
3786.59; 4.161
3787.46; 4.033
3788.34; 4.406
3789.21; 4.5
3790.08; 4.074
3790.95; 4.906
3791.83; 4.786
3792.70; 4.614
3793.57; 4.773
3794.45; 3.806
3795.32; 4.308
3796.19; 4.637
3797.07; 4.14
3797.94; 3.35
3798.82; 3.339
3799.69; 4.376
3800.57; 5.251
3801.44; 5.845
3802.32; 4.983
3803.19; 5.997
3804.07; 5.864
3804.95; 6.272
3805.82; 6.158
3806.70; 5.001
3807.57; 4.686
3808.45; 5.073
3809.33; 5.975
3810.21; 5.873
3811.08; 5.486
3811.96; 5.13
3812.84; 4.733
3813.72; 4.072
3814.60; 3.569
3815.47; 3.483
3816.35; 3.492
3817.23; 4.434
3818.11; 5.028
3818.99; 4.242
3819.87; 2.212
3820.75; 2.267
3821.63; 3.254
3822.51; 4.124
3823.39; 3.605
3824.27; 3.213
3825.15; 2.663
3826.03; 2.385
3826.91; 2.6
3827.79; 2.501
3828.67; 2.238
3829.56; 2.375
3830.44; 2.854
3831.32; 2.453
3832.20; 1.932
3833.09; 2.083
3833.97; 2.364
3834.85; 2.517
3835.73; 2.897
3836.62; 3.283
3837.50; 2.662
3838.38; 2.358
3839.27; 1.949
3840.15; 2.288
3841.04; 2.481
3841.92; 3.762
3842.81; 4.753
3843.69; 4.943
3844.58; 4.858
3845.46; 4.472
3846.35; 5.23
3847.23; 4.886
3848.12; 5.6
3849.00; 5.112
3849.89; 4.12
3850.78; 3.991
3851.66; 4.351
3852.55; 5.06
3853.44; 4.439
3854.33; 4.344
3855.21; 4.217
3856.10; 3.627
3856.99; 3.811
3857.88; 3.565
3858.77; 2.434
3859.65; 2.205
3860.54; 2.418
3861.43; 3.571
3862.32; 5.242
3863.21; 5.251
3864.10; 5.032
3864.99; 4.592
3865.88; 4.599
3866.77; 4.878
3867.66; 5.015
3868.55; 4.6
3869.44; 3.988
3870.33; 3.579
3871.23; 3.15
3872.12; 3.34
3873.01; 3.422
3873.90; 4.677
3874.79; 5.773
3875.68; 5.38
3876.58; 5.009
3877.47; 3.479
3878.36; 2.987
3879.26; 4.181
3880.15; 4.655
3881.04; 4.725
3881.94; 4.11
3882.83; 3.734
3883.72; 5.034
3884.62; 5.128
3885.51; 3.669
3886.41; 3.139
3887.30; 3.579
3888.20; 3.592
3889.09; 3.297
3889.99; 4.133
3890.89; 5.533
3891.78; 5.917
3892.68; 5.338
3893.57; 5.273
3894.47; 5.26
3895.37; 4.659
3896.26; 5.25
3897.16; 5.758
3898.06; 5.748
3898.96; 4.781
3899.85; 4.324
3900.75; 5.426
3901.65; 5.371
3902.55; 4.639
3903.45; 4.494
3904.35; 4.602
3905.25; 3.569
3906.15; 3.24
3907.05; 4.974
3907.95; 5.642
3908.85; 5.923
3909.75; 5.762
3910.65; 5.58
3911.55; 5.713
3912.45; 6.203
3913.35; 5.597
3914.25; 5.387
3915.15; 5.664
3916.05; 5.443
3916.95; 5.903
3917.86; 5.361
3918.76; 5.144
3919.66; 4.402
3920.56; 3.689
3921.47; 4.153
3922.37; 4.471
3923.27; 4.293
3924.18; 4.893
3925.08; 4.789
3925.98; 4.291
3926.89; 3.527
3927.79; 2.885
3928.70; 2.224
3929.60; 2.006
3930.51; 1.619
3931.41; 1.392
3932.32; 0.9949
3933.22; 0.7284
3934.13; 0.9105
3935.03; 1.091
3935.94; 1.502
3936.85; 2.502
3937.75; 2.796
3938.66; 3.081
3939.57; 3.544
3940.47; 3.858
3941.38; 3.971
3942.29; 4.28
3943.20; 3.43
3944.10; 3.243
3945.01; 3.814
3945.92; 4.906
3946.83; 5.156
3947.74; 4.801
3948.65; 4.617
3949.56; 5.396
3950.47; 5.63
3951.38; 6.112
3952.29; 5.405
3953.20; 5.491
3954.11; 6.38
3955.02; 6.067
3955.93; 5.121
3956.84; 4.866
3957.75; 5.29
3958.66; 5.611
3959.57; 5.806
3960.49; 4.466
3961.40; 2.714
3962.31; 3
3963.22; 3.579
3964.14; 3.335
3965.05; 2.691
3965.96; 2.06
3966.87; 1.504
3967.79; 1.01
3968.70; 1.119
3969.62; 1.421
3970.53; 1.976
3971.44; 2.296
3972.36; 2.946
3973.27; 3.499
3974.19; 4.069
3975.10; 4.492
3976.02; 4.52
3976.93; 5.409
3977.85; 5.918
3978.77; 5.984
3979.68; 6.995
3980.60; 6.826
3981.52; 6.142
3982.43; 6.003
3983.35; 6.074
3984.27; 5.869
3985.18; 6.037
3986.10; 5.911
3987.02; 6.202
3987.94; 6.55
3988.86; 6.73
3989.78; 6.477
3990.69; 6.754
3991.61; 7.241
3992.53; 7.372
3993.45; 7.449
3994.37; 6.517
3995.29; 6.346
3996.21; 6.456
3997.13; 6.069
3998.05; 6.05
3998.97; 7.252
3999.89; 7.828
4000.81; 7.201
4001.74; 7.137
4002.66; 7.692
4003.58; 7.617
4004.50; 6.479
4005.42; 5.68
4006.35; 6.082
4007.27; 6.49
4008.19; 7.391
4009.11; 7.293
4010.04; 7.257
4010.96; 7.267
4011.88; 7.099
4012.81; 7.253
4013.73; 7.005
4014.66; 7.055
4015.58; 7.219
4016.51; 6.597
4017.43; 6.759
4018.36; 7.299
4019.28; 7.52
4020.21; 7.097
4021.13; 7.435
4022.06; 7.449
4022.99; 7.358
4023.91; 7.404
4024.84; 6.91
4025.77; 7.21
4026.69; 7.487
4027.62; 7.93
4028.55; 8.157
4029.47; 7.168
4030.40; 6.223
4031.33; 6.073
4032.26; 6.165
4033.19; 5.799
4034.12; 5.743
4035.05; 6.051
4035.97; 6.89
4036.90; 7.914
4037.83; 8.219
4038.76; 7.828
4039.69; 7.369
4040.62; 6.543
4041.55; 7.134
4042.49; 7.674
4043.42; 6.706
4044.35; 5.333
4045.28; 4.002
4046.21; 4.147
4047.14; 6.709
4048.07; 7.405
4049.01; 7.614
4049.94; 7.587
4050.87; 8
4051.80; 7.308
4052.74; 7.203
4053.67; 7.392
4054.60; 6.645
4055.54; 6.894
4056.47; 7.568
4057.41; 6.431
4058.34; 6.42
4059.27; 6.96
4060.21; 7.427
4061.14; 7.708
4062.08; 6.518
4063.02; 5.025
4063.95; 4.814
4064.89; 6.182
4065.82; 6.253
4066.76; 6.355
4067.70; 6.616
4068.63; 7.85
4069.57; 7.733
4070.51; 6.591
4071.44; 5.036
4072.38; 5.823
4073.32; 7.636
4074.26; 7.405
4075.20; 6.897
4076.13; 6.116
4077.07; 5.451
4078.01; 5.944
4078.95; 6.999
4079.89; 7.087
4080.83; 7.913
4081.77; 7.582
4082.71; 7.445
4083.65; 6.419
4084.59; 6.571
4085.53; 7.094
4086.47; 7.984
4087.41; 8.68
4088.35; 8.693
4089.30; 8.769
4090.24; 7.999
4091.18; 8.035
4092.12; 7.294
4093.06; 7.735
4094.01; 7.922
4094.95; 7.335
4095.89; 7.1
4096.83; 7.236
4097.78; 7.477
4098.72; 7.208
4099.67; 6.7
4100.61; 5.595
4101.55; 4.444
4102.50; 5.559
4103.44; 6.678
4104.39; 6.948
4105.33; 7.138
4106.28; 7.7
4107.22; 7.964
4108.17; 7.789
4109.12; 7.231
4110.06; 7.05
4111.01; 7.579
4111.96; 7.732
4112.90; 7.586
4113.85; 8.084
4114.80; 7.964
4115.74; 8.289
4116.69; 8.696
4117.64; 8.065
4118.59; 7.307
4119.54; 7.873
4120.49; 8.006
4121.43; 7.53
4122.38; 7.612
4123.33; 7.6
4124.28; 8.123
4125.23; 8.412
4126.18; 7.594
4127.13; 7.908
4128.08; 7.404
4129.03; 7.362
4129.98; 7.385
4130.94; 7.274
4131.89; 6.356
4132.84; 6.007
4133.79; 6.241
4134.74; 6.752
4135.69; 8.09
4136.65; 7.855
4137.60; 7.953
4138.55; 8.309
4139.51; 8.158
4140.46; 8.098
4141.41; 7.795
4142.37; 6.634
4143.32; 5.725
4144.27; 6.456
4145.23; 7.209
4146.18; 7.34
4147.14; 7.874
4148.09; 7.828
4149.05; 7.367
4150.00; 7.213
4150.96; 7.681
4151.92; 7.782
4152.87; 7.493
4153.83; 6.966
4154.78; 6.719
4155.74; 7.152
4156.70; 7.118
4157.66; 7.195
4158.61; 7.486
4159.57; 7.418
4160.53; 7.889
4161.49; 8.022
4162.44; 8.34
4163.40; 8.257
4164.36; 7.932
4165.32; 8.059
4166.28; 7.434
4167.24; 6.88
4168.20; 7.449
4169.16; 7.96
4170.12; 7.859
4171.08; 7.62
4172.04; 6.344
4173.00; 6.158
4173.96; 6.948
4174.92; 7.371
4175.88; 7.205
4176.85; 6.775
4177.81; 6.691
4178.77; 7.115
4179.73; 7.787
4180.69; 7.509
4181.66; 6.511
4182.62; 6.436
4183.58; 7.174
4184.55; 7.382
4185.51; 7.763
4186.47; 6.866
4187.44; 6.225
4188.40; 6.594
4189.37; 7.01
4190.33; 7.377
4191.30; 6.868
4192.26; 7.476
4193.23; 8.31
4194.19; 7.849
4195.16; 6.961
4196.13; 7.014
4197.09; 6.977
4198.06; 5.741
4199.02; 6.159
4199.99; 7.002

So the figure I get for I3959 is 2.1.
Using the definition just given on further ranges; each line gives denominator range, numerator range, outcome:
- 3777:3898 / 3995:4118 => 1.83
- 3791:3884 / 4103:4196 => 2.14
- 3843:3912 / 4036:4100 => 1.71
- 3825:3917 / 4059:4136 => 1.91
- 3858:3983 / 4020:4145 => 1.83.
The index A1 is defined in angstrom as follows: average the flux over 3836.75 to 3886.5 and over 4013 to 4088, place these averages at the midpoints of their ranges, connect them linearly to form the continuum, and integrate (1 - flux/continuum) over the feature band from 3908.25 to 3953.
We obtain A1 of 9.1 angstrom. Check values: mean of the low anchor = 4.11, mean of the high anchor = 6.88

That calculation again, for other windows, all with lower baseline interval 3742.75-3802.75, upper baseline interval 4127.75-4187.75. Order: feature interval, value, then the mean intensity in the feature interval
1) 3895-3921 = 2.2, 5.12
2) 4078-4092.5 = -1.7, 7.58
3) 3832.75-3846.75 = 4.9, 3.31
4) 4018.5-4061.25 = -3.1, 6.96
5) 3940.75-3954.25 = 2.4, 4.79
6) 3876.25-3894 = 3.6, 4.32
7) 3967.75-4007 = 2.7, 5.72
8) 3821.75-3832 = 4.5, 2.81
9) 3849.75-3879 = 6.4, 4.13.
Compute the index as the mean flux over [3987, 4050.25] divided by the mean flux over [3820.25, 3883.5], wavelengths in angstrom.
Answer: 1.85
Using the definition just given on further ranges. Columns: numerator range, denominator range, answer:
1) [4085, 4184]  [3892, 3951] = 1.75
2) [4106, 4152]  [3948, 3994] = 1.54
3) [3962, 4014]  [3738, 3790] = 1.18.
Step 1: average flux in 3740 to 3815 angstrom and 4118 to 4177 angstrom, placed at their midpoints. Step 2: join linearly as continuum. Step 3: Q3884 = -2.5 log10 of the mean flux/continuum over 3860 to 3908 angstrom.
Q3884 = 0.23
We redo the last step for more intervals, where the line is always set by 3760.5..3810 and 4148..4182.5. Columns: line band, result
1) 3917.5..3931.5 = 0.49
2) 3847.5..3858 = 0.24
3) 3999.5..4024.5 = -0.11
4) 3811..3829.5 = 0.45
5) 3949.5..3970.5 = 0.45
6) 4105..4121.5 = -0.11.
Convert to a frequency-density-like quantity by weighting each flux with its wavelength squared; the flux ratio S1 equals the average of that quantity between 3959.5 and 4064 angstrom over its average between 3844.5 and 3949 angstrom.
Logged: 1.55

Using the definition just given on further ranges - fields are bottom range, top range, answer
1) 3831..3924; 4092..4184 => 1.93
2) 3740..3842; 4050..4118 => 1.93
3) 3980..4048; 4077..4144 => 1.14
